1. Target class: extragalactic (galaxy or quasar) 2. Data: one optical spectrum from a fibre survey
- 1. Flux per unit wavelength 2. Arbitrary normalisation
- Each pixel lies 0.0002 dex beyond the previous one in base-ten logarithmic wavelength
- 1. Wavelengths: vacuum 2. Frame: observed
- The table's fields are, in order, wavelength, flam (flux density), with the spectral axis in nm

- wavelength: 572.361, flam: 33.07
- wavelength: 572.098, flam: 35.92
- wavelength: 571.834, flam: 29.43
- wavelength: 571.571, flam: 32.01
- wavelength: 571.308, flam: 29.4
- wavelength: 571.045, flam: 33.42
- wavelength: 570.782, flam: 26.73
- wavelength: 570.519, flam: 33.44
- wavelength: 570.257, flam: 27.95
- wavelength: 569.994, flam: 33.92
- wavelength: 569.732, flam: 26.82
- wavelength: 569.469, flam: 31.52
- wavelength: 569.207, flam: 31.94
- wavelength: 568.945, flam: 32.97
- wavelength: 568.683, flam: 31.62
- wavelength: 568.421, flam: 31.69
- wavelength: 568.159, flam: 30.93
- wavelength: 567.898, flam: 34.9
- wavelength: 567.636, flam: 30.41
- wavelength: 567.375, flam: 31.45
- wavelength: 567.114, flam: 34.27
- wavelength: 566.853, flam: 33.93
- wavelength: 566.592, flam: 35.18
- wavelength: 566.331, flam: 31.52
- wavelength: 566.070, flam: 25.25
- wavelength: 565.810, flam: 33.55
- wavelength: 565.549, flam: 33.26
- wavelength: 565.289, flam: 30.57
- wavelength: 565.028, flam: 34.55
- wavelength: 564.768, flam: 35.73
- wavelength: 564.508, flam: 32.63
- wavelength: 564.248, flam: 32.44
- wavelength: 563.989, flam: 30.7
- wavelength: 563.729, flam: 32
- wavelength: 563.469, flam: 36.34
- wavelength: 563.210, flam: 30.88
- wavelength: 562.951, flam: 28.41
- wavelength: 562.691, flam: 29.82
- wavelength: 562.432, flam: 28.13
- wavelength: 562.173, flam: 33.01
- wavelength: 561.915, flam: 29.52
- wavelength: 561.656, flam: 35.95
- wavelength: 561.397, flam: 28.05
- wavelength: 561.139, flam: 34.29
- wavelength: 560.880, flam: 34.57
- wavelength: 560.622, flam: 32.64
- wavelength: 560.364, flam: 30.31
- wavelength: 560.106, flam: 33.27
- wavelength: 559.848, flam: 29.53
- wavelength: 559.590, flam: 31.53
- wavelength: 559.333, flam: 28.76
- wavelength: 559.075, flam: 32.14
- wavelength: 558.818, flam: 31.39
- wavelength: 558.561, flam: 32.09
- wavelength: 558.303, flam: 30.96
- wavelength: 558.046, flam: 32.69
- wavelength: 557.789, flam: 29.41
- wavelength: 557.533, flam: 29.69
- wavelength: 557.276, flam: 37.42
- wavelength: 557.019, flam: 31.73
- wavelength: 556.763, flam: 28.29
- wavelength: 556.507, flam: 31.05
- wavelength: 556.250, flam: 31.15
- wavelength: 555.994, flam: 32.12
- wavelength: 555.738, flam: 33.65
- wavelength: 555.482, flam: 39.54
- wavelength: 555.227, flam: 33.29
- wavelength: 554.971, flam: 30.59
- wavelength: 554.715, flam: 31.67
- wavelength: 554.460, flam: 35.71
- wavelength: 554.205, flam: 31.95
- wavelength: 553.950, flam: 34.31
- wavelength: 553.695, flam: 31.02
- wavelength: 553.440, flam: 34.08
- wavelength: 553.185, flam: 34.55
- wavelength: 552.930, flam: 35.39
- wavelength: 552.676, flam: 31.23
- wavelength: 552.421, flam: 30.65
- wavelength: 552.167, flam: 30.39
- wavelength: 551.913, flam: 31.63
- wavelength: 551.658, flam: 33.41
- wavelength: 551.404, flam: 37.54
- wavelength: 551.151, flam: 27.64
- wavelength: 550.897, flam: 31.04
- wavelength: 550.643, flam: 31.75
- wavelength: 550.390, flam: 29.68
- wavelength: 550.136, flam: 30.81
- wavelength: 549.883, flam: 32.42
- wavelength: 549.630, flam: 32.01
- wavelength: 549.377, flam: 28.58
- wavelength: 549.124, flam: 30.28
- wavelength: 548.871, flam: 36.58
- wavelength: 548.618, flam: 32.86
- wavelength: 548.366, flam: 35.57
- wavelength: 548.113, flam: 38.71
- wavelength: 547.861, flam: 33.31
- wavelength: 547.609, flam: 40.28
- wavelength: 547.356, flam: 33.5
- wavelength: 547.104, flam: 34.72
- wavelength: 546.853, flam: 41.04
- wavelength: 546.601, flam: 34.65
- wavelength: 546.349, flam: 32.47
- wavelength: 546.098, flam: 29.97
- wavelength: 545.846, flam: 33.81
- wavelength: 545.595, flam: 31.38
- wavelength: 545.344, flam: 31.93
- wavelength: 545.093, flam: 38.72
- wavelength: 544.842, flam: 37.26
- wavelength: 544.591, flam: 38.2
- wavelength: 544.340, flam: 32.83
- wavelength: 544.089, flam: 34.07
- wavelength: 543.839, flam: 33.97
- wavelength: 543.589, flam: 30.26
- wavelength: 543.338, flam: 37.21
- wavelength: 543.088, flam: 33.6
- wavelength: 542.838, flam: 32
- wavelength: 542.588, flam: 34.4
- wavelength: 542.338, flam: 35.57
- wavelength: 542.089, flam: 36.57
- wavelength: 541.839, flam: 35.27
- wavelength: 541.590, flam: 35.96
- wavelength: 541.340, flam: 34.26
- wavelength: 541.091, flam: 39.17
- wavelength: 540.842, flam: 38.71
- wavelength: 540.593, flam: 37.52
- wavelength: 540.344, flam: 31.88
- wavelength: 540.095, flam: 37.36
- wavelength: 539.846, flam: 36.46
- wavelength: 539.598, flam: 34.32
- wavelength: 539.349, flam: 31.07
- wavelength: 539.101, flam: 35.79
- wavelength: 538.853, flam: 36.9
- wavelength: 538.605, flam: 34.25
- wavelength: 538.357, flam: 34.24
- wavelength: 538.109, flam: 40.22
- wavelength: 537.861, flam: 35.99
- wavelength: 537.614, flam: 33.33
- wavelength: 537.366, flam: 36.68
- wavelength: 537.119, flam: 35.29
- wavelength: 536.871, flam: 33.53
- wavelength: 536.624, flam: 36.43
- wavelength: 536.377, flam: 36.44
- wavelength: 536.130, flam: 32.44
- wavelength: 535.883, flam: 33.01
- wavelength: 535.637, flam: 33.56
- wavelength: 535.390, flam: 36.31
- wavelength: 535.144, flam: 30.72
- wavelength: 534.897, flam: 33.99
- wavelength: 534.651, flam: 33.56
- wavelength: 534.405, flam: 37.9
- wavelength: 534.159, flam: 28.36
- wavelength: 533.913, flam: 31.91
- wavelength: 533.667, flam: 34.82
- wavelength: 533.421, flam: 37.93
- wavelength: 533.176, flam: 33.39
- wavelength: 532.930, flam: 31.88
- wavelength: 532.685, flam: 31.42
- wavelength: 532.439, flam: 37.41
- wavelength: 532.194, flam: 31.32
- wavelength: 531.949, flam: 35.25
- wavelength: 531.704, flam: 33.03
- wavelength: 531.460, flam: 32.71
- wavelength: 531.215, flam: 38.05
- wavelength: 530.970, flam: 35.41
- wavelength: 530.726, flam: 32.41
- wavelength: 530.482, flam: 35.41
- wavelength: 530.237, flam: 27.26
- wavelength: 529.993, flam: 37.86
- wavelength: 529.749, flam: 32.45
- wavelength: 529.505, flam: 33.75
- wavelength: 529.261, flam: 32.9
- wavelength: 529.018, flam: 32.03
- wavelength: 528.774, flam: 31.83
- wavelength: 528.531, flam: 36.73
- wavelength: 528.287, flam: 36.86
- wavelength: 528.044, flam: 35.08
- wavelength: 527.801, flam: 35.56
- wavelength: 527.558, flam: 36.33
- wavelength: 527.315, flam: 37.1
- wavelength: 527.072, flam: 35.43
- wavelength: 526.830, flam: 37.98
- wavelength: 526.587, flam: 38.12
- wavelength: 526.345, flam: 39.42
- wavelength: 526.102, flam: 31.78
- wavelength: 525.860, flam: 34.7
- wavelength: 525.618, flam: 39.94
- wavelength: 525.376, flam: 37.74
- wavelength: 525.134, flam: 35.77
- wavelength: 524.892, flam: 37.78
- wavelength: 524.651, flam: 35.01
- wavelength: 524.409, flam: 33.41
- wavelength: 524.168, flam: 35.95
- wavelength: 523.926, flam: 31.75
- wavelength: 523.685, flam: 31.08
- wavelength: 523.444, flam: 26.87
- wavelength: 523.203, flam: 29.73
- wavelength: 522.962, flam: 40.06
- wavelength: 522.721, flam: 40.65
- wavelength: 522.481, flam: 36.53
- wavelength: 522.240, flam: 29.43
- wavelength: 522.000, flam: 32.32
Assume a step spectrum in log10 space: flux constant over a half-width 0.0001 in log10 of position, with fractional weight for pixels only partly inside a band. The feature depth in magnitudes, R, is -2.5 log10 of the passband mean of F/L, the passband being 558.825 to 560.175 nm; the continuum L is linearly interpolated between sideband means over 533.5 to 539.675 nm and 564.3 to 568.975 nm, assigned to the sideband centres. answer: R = 0.066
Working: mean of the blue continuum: 34.5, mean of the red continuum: 32.5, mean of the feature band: 31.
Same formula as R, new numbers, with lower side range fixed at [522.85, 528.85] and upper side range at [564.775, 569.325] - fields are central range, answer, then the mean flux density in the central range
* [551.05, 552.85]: 0.05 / 31.9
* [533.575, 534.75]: 0.05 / 33.3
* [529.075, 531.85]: 0.04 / 33.7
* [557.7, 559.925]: 0.07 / 31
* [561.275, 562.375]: 0.04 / 31.4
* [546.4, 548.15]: -0.08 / 36.3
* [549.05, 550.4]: 0.10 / 30.7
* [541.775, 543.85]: -0.01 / 34.3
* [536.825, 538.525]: -0.04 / 35.7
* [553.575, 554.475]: 0.01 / 33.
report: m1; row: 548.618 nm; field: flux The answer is 32.86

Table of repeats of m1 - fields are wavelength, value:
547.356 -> 33.5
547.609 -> 40.28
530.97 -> 35.41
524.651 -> 35.01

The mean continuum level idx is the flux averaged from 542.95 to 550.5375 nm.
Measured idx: 34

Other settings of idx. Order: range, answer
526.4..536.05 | 34.3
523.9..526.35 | 35.7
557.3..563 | 31.3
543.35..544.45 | 33.2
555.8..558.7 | 31.6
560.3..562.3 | 32.4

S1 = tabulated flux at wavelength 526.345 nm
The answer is 39.42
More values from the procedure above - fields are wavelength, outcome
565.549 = 33.26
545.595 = 31.38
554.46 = 35.71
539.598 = 34.32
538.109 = 40.22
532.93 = 31.88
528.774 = 31.83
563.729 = 32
